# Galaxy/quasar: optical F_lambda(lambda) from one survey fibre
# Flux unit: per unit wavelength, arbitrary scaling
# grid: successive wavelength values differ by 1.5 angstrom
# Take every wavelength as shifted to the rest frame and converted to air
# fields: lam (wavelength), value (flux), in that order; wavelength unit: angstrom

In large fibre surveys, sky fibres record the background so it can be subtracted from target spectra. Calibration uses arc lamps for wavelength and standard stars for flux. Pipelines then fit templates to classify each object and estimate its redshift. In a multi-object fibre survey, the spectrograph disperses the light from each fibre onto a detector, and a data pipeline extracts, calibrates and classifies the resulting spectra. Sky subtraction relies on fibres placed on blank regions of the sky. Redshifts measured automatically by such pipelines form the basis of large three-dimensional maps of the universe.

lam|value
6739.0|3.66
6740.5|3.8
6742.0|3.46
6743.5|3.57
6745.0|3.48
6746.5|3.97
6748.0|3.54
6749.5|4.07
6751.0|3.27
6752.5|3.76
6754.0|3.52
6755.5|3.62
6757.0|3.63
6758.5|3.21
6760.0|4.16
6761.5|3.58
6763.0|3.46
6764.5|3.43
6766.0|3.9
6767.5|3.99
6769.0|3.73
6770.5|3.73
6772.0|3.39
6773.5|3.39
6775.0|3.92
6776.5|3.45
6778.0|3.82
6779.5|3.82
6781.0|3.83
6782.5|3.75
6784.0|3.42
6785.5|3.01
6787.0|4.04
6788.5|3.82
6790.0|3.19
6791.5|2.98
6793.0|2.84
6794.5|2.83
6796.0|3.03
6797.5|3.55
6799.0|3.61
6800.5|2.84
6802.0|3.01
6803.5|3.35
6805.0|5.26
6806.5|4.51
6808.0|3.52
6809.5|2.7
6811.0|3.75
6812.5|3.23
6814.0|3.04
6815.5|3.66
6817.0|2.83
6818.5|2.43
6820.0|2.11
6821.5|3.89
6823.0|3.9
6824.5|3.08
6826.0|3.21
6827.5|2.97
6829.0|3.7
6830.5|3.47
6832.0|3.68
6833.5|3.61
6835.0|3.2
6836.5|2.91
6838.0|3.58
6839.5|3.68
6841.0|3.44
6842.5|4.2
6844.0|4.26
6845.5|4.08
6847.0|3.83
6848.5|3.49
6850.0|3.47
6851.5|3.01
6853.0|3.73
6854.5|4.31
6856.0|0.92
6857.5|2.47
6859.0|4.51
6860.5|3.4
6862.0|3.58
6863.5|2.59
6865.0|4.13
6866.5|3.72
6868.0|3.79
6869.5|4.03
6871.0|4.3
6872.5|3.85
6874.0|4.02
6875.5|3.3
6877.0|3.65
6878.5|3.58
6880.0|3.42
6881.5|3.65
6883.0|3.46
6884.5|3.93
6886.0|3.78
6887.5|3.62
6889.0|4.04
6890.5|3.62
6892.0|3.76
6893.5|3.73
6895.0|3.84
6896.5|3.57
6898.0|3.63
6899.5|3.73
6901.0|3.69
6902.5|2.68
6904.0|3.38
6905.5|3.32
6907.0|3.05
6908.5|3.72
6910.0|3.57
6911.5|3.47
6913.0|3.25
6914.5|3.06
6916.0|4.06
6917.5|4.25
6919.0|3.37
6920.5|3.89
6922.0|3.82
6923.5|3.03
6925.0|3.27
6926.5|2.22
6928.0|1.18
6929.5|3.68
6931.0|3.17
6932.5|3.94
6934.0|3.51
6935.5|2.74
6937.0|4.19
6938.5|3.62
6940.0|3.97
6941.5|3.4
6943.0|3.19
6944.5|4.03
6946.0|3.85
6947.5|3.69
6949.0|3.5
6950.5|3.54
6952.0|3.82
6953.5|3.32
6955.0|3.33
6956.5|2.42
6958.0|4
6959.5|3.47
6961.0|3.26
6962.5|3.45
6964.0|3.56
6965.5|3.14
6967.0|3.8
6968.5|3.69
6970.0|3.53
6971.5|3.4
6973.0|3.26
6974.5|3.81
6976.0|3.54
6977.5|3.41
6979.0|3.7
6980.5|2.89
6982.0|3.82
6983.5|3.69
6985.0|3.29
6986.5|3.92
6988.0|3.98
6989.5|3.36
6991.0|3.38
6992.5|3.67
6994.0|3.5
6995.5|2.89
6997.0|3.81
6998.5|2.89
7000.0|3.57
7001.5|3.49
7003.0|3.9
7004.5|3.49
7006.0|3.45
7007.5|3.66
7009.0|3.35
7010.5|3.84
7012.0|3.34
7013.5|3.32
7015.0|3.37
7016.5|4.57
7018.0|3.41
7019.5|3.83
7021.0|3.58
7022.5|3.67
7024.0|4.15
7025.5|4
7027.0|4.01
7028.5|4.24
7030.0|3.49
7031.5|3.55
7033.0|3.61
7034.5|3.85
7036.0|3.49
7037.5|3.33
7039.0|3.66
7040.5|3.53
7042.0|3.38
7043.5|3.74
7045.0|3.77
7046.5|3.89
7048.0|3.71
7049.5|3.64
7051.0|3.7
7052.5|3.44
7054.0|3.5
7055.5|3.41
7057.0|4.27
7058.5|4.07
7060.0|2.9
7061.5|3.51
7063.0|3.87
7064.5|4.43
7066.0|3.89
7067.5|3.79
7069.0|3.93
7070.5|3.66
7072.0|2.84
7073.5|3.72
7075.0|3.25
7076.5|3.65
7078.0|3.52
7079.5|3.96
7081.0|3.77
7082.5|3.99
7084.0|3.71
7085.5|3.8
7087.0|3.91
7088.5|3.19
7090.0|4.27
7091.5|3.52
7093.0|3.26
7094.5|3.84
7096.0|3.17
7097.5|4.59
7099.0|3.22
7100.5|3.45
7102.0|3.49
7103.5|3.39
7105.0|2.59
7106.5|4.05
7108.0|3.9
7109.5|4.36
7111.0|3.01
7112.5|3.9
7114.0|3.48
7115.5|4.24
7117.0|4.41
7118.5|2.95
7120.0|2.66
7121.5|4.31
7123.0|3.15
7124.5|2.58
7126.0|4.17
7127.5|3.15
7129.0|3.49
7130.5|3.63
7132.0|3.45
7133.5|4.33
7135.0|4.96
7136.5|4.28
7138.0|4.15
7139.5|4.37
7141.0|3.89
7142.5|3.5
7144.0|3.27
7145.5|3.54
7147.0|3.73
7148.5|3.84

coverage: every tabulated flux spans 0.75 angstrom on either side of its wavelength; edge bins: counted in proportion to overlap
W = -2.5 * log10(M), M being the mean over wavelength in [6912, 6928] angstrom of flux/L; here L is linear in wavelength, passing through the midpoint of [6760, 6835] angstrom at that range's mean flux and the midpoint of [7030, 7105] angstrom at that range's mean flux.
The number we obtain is 0.07 mag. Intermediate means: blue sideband 3.46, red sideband 3.64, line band 3.32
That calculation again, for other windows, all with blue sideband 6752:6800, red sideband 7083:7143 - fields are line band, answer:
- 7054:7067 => -0.031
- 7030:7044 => 0.029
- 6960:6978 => 0.043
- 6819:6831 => 0.093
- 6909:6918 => 0.002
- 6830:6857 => 0.027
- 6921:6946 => 0.088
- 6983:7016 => 0.039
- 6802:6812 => -0.064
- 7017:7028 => -0.052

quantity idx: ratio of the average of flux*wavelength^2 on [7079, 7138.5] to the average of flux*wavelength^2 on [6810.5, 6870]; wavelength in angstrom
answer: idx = 1.2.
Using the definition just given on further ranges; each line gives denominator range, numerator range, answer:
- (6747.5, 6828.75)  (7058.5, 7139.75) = 1.16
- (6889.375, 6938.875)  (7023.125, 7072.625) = 1.12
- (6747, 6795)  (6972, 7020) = 1.06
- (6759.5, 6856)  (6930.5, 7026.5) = 1.07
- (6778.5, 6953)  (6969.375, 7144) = 1.11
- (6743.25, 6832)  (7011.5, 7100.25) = 1.14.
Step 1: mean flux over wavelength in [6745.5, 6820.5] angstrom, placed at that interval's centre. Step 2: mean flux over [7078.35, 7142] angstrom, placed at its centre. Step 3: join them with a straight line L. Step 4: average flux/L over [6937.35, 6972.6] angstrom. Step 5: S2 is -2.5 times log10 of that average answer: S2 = 0.025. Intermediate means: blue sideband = 3.49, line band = 3.53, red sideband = 3.71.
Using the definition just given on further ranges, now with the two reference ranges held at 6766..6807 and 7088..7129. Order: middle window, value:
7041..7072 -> -0.04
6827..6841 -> 0.04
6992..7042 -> -0.02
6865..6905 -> -0.04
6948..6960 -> 0.04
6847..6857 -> 0.12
